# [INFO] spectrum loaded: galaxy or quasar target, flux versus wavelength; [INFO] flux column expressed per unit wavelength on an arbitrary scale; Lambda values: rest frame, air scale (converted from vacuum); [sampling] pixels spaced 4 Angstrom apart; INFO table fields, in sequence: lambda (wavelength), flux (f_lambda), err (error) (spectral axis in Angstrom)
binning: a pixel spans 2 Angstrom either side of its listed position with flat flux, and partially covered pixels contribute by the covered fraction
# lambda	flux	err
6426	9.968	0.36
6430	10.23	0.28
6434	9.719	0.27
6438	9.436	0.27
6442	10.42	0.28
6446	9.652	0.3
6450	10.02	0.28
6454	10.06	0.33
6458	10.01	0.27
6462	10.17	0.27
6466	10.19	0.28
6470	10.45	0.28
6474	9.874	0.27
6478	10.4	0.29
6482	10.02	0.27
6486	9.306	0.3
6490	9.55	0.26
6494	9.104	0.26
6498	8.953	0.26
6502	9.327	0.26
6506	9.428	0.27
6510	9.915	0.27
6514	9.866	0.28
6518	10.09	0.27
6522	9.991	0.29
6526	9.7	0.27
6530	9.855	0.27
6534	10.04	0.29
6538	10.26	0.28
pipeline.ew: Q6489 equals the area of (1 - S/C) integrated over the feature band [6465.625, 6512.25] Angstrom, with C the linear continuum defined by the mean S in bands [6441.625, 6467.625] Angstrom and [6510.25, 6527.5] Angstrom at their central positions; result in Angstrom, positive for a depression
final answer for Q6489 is 1.3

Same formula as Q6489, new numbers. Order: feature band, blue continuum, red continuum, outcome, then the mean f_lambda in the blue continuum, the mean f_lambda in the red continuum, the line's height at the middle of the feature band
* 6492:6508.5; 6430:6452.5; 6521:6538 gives 1.2 Angstrom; 9.89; 9.93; 9.92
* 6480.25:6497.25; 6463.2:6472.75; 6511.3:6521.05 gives 1.2 Angstrom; 10.3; 9.97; 10.1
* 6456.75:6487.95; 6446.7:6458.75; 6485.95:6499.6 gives -1.4 Angstrom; 9.99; 9.23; 9.62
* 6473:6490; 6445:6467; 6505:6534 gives 0.2 Angstrom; 10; 9.86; 9.96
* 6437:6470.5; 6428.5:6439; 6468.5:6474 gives 0.0 Angstrom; 9.81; 10.2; 10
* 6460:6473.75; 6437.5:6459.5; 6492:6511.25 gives -0.7 Angstrom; 9.97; 9.32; 9.74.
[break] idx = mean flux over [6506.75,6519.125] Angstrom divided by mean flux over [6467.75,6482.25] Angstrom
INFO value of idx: 0.97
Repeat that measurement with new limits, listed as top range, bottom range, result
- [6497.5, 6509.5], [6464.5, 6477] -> 0.92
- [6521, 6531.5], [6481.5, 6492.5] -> 1.03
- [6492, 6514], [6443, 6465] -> 0.94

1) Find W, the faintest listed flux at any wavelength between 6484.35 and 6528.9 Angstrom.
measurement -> 8.953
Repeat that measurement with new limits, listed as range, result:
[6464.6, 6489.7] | 9.306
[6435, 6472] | 9.436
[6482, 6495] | 9.104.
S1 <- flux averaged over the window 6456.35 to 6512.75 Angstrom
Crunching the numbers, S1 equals 9.76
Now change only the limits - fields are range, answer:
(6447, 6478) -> 10.1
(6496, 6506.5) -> 9.21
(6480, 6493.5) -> 9.57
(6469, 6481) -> 10.2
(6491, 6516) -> 9.44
